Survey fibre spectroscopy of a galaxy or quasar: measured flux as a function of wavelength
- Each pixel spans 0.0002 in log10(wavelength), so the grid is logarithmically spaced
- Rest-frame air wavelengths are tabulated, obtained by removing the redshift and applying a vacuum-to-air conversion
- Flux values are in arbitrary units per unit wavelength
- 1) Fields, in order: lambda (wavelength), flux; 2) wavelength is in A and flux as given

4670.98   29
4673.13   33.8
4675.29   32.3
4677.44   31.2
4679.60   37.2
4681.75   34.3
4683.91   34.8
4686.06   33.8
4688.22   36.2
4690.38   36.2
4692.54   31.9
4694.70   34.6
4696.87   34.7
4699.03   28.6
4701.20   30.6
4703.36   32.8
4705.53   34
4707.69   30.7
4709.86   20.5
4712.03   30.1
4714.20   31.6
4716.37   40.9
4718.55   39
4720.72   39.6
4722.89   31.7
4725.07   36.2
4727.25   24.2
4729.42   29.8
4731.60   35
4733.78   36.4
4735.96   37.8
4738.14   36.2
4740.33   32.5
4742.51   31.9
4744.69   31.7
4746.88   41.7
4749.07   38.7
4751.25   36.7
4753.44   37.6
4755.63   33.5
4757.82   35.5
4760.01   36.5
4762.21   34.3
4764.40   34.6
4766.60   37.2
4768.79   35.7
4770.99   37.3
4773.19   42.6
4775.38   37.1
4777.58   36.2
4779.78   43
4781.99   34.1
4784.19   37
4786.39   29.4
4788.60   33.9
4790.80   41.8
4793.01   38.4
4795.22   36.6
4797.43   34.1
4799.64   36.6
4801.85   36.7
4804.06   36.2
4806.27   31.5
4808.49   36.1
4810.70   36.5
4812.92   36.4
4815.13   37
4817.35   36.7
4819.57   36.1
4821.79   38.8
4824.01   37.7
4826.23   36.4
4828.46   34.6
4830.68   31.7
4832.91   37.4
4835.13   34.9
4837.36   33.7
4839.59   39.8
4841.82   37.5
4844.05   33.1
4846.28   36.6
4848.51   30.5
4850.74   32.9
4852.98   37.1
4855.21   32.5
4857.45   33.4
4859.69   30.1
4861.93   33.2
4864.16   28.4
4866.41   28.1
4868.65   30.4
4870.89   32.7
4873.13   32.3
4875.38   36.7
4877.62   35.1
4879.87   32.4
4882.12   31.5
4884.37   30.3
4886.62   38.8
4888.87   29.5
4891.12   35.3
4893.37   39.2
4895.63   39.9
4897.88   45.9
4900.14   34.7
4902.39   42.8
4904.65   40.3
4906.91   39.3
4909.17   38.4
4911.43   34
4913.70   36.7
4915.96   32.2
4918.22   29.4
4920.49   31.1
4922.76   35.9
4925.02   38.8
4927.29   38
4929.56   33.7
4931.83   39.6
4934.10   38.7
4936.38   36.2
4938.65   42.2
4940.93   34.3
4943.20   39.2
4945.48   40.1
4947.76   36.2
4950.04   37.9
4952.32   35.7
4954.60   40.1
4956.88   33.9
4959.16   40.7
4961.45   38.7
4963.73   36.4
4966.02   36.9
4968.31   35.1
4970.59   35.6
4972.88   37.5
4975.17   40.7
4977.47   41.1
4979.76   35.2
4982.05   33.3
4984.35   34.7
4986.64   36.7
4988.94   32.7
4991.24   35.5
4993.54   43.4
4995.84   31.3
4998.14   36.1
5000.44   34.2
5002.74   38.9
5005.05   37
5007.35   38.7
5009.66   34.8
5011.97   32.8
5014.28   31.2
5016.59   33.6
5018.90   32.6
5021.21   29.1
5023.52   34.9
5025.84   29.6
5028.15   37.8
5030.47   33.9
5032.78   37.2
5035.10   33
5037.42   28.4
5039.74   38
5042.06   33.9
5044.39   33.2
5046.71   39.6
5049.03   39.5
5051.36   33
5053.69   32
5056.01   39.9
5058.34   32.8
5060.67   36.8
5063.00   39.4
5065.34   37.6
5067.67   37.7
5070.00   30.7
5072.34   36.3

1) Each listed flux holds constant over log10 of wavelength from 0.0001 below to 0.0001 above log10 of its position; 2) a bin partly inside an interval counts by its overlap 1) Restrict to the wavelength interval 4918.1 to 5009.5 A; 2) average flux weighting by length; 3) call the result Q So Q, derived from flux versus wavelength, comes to 36.8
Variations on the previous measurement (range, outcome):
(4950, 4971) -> 37.1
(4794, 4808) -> 35.3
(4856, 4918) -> 34.8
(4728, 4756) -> 35.3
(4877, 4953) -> 36.6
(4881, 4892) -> 33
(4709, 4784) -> 35.3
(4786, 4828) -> 36.2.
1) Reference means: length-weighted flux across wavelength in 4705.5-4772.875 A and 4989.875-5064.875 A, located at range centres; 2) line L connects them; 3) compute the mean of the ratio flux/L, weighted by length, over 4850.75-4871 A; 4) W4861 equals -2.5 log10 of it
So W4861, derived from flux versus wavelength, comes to 0.10 mag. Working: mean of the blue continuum 34.6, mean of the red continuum 35.1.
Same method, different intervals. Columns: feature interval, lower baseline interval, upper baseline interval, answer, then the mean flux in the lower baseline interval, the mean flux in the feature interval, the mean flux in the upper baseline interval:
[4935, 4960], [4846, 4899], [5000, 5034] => -0.11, 33.8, 37.8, 34.4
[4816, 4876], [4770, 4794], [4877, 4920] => 0.08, 37.3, 34.2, 36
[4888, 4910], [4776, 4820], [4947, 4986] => -0.06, 36.2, 38.6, 37.1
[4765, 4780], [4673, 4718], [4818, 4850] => -0.11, 32.9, 38.1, 35.6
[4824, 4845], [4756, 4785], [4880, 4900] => 0.03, 36.9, 35.6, 36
